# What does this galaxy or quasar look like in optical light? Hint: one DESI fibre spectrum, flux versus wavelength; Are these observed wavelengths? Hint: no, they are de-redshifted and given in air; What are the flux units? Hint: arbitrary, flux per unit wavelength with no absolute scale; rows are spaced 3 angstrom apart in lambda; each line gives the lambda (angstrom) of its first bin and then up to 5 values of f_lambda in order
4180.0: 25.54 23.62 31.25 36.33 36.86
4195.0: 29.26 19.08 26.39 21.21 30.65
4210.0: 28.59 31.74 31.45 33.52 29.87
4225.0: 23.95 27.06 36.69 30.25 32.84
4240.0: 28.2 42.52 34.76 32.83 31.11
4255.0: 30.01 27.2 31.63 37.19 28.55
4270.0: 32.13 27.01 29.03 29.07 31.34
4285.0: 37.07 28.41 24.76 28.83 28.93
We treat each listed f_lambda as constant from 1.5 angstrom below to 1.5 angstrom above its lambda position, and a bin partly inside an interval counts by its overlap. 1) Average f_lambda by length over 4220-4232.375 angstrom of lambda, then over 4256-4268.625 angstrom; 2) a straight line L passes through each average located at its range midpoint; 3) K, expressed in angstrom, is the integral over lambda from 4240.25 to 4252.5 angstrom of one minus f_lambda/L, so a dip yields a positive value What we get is -1.83 angstrom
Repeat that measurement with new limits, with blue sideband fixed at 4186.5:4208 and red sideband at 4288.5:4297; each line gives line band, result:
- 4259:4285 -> -3.2 angstrom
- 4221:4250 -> -3.9 angstrom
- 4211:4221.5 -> -1.3 angstrom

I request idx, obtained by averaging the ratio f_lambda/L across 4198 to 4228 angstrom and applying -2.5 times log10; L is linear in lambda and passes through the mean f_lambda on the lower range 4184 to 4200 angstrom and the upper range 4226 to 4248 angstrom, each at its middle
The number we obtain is 0.13 mag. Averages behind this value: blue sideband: 30.2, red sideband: 33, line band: 28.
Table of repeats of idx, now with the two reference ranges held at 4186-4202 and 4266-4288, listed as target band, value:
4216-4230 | 0.03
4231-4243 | -0.09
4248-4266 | -0.04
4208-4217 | -0.02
